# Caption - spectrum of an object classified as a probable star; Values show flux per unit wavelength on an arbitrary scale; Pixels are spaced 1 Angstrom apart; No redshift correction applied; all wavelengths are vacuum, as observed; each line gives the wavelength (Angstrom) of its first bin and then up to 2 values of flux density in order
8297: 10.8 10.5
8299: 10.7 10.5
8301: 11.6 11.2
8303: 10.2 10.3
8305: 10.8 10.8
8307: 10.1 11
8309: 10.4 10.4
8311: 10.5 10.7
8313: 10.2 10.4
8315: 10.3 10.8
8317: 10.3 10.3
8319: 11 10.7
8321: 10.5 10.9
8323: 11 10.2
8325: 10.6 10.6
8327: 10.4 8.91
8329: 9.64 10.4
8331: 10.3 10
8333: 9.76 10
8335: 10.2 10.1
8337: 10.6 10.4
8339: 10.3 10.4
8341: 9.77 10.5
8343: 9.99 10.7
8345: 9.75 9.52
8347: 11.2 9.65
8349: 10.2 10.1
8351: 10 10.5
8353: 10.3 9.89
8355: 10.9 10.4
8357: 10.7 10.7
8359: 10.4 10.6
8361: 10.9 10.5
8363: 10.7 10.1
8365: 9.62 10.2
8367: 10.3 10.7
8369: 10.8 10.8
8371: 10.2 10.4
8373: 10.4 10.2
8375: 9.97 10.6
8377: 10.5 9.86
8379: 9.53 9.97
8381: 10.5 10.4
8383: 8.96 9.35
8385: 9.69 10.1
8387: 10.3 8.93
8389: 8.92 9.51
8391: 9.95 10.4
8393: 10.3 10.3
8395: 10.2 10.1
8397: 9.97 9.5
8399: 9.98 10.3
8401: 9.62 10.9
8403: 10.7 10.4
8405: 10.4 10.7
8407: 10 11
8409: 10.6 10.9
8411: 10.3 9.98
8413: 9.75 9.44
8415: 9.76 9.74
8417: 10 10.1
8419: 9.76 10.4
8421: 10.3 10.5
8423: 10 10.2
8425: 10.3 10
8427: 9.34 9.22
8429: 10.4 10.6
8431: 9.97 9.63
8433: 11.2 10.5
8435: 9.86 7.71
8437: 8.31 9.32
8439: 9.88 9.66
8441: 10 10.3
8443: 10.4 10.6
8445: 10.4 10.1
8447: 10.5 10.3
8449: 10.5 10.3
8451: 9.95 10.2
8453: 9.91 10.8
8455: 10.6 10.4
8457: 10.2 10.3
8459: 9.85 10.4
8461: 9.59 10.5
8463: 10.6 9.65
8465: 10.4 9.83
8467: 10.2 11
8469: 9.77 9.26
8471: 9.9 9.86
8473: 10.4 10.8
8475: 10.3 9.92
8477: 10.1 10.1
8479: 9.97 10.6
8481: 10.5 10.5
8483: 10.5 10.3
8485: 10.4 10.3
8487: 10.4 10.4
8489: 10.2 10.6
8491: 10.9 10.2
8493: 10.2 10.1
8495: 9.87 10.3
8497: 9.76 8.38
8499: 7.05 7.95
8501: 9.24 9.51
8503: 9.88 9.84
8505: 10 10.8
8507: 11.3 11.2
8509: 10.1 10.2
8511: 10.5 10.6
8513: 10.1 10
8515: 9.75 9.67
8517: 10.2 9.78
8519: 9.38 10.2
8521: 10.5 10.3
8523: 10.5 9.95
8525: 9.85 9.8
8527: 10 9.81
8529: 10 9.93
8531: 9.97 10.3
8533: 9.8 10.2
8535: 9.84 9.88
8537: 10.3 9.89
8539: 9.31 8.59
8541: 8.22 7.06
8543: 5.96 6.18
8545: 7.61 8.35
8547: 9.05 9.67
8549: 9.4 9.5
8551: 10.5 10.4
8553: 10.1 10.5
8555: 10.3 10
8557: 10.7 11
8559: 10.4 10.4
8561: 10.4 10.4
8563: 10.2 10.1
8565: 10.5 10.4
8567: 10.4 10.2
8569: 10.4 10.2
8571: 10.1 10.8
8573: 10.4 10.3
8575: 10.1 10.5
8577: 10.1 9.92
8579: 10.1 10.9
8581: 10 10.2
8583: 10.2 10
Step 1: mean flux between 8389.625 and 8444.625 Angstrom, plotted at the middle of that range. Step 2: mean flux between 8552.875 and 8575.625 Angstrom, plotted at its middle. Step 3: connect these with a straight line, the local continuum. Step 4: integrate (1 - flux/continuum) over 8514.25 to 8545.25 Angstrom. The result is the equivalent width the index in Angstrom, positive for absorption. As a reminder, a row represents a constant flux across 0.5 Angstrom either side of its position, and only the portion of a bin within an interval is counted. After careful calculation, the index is 2.5 Angstrom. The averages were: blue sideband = 10.1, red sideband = 10.4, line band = 9.46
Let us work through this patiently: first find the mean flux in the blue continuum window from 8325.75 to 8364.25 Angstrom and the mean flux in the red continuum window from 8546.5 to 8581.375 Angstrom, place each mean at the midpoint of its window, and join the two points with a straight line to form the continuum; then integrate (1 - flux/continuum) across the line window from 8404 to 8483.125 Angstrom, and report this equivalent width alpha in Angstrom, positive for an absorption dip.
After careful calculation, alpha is 0.9 Angstrom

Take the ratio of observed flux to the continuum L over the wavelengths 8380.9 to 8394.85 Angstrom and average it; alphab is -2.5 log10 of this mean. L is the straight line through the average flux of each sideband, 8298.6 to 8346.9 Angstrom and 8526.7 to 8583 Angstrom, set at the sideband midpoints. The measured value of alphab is 0.04 mag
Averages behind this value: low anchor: 10.4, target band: 9.82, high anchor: 9.82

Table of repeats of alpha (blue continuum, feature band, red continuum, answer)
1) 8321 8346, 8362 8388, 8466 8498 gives 0.2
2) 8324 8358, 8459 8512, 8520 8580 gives -0.7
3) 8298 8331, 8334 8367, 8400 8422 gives 0.3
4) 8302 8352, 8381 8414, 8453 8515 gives 0.5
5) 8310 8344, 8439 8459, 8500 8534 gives -0.2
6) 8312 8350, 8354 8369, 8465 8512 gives -0.3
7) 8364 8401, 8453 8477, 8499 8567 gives -0.7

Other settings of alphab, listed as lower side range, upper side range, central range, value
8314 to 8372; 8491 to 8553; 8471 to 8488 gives -0.05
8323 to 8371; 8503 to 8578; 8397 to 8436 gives 0.00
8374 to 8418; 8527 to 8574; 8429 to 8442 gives 0.02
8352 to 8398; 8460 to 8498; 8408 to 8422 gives 0.01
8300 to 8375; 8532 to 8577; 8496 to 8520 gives 0.01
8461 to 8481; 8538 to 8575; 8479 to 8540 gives -0.01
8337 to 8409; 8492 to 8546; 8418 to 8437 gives 0.00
